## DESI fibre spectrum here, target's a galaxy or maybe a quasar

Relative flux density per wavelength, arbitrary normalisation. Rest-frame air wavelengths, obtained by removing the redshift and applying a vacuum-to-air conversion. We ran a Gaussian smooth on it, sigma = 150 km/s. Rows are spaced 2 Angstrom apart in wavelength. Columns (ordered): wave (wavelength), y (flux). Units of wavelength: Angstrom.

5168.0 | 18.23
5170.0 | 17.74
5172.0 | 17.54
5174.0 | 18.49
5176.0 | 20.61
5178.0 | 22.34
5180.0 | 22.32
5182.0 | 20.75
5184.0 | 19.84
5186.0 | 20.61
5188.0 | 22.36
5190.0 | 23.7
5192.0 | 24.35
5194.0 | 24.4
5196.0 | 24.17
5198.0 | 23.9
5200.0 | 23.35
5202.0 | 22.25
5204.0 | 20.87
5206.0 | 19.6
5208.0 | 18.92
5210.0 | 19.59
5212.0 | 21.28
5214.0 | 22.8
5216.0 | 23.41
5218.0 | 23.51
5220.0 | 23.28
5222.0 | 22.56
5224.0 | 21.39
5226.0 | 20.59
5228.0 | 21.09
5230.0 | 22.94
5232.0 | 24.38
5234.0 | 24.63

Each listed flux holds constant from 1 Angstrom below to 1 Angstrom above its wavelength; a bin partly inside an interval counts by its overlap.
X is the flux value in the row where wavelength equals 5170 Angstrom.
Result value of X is 17.74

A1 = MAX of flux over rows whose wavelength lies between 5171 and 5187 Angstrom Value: 22.34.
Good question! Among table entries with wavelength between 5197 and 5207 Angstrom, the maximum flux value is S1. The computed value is 23.9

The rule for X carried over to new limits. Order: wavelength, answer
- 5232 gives 24.38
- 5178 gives 22.34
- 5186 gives 20.61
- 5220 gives 23.28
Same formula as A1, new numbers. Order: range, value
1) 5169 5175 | 18.49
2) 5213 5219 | 23.51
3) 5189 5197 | 24.4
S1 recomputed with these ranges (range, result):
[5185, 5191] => 23.7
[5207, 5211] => 19.59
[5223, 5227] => 21.39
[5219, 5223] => 23.28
